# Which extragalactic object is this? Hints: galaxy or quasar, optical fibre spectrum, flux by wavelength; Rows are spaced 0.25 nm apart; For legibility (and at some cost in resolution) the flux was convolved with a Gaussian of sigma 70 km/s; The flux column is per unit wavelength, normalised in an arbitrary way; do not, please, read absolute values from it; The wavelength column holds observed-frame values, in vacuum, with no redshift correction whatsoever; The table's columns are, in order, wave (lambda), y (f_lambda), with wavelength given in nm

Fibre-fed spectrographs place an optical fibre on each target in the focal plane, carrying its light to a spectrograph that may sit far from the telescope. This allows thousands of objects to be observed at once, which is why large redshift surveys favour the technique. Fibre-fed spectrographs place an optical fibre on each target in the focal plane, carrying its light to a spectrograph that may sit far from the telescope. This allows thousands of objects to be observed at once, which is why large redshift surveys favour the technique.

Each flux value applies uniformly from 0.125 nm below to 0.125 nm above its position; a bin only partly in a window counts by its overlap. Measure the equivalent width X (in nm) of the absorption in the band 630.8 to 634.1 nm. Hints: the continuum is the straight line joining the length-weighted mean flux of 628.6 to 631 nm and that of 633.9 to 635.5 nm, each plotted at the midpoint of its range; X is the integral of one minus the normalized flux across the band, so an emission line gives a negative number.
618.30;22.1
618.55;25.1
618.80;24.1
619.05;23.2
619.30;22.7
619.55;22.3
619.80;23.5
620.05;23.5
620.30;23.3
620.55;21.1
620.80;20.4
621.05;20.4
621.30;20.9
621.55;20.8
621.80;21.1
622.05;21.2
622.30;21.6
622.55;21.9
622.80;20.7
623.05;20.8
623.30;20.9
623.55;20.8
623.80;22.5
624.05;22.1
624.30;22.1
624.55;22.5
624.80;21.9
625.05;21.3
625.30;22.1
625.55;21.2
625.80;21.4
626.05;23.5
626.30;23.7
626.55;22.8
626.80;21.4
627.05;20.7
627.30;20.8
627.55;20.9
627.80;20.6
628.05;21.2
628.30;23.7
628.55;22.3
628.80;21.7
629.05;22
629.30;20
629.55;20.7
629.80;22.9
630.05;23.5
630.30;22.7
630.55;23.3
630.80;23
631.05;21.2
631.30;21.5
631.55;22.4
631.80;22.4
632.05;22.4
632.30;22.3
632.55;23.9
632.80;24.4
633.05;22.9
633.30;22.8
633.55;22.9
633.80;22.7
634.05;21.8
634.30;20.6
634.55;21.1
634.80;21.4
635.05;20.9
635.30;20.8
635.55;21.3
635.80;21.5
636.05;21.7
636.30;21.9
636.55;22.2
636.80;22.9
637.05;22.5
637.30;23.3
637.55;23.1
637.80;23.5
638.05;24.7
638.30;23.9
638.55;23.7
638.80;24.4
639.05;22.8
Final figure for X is -0.15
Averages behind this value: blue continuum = 22.2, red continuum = 21.1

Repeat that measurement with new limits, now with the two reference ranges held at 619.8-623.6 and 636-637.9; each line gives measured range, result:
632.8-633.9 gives -0.03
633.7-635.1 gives 0.06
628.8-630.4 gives 0.01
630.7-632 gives 0.01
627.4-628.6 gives 0.01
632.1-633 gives -0.04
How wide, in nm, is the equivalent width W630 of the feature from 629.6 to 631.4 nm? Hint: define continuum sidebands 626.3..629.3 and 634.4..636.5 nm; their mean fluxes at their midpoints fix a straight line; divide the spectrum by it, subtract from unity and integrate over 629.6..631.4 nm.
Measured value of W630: -0.08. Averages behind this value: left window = 21.7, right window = 21.3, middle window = 22.5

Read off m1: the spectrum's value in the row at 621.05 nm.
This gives 20.4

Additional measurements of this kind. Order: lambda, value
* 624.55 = 22.5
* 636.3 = 21.9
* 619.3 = 22.7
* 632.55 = 23.9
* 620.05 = 23.5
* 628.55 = 22.3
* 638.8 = 24.4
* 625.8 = 21.4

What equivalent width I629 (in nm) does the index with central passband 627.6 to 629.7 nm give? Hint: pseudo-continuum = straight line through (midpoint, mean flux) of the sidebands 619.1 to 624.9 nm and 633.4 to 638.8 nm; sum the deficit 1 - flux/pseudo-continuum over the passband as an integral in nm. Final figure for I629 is 0.05 nm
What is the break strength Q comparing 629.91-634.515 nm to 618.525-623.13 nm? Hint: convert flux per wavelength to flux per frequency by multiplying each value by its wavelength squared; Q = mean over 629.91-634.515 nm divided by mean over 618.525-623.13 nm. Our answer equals 1.1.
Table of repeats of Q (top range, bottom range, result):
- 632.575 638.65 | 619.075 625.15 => 1.08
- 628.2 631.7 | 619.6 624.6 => 1.05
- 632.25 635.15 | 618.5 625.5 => 1.06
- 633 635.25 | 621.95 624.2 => 1.06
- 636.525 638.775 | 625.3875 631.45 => 1.10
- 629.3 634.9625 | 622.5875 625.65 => 1.06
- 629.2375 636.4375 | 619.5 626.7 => 1.05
